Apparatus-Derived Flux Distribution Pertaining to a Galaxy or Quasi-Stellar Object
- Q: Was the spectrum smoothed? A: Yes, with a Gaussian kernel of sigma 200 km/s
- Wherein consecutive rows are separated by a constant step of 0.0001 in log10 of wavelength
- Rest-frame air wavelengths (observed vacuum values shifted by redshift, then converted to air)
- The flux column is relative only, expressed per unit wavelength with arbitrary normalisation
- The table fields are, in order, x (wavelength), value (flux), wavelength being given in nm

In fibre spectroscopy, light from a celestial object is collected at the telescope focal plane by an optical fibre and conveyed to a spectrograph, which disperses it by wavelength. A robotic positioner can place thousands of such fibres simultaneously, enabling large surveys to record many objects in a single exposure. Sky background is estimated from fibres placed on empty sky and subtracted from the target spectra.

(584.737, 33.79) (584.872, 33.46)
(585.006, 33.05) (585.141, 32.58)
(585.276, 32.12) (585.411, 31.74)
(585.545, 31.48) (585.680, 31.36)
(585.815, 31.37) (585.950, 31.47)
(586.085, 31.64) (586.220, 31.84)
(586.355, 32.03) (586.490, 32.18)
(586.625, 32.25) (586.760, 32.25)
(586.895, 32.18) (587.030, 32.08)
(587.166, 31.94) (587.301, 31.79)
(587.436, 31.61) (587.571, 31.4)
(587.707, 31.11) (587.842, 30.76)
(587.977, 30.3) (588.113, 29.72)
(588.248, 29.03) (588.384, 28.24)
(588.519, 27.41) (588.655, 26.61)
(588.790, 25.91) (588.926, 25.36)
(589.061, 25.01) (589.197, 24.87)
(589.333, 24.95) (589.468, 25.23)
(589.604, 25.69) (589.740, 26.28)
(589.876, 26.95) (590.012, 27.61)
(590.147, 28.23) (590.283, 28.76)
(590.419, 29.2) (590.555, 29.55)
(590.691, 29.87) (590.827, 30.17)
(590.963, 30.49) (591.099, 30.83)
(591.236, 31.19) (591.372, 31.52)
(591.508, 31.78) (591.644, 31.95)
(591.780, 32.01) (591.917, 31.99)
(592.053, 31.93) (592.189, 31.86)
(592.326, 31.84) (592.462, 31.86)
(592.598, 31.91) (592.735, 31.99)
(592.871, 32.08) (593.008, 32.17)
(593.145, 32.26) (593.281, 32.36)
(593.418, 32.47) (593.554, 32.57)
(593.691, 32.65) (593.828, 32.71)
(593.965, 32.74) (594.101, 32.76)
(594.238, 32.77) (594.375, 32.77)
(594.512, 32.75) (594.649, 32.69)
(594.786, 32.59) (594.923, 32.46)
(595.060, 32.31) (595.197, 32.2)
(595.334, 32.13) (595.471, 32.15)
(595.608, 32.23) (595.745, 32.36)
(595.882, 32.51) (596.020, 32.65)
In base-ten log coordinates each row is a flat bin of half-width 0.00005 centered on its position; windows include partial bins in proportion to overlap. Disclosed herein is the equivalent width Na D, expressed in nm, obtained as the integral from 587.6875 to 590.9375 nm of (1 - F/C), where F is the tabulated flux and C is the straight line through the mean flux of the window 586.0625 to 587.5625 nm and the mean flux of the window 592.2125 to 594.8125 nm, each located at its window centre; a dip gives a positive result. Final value 0.441 nm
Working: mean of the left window 32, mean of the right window 32.4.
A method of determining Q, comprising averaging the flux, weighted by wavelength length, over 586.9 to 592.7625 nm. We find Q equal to 29.5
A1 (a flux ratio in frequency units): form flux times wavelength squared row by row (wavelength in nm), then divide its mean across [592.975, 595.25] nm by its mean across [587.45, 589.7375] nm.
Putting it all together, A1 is 1.20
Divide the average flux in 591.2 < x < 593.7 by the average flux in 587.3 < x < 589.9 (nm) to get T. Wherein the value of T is 1.2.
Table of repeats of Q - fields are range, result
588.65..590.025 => 25.8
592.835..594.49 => 32.5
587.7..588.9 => 28.6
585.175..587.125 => 31.9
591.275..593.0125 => 31.9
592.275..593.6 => 32.2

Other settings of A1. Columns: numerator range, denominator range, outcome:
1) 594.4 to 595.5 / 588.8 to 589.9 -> 1.30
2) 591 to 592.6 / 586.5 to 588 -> 1.02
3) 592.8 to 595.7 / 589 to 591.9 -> 1.14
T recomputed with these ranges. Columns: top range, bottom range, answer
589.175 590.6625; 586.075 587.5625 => 0.85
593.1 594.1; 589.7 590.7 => 1.15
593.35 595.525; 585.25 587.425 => 1.02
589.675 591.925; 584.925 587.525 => 0.93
